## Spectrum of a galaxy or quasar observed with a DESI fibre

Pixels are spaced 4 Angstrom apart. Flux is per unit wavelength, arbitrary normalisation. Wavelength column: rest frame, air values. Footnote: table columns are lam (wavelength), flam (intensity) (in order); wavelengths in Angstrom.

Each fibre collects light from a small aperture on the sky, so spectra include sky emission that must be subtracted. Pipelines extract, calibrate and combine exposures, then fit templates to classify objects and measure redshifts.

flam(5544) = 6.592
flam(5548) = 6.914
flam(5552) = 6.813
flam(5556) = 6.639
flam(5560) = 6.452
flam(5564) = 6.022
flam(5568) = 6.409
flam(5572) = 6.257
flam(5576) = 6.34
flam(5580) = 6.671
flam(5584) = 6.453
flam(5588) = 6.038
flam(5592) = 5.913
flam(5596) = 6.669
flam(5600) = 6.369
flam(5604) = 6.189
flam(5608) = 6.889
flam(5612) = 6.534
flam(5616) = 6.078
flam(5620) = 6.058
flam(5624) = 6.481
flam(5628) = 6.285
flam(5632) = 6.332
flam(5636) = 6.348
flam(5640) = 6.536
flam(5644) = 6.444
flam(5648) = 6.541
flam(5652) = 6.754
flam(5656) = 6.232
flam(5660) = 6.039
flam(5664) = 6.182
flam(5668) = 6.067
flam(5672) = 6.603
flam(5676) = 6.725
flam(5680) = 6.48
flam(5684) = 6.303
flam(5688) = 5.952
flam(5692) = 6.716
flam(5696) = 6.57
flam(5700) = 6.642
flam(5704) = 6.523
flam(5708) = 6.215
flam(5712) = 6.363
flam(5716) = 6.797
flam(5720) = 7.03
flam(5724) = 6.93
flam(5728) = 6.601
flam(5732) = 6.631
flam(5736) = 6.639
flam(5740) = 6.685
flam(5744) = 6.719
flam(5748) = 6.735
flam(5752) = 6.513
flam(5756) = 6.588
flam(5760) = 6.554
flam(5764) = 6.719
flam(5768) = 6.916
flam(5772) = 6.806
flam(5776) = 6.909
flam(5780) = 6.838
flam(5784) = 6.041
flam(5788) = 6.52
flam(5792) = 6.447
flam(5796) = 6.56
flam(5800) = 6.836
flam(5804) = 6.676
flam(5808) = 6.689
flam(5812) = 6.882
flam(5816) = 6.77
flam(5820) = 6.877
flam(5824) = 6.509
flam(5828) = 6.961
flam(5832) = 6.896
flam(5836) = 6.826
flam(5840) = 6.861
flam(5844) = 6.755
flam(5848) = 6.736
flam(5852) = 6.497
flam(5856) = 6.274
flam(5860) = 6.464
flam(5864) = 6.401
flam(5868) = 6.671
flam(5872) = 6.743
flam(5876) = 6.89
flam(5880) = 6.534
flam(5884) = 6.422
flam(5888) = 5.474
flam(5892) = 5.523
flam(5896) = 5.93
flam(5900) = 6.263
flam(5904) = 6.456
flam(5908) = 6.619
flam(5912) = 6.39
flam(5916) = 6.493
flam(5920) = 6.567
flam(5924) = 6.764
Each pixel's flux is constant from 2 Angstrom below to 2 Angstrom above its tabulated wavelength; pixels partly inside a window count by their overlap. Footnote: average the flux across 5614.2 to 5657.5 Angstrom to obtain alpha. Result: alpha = 6.37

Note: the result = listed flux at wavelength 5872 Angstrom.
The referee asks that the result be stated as 6.743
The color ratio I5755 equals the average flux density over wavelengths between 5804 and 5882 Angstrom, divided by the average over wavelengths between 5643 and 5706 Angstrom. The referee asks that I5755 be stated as 1.04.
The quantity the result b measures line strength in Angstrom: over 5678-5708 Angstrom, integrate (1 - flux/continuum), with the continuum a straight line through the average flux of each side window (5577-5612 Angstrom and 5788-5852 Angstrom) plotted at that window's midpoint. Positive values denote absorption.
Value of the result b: 0.5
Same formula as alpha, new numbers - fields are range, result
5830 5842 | 6.86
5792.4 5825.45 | 6.72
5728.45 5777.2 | 6.69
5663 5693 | 6.37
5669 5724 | 6.54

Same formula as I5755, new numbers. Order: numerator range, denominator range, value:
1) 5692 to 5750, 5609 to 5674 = 1.05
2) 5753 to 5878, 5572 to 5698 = 1.05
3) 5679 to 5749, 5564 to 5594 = 1.05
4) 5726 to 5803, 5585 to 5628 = 1.05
